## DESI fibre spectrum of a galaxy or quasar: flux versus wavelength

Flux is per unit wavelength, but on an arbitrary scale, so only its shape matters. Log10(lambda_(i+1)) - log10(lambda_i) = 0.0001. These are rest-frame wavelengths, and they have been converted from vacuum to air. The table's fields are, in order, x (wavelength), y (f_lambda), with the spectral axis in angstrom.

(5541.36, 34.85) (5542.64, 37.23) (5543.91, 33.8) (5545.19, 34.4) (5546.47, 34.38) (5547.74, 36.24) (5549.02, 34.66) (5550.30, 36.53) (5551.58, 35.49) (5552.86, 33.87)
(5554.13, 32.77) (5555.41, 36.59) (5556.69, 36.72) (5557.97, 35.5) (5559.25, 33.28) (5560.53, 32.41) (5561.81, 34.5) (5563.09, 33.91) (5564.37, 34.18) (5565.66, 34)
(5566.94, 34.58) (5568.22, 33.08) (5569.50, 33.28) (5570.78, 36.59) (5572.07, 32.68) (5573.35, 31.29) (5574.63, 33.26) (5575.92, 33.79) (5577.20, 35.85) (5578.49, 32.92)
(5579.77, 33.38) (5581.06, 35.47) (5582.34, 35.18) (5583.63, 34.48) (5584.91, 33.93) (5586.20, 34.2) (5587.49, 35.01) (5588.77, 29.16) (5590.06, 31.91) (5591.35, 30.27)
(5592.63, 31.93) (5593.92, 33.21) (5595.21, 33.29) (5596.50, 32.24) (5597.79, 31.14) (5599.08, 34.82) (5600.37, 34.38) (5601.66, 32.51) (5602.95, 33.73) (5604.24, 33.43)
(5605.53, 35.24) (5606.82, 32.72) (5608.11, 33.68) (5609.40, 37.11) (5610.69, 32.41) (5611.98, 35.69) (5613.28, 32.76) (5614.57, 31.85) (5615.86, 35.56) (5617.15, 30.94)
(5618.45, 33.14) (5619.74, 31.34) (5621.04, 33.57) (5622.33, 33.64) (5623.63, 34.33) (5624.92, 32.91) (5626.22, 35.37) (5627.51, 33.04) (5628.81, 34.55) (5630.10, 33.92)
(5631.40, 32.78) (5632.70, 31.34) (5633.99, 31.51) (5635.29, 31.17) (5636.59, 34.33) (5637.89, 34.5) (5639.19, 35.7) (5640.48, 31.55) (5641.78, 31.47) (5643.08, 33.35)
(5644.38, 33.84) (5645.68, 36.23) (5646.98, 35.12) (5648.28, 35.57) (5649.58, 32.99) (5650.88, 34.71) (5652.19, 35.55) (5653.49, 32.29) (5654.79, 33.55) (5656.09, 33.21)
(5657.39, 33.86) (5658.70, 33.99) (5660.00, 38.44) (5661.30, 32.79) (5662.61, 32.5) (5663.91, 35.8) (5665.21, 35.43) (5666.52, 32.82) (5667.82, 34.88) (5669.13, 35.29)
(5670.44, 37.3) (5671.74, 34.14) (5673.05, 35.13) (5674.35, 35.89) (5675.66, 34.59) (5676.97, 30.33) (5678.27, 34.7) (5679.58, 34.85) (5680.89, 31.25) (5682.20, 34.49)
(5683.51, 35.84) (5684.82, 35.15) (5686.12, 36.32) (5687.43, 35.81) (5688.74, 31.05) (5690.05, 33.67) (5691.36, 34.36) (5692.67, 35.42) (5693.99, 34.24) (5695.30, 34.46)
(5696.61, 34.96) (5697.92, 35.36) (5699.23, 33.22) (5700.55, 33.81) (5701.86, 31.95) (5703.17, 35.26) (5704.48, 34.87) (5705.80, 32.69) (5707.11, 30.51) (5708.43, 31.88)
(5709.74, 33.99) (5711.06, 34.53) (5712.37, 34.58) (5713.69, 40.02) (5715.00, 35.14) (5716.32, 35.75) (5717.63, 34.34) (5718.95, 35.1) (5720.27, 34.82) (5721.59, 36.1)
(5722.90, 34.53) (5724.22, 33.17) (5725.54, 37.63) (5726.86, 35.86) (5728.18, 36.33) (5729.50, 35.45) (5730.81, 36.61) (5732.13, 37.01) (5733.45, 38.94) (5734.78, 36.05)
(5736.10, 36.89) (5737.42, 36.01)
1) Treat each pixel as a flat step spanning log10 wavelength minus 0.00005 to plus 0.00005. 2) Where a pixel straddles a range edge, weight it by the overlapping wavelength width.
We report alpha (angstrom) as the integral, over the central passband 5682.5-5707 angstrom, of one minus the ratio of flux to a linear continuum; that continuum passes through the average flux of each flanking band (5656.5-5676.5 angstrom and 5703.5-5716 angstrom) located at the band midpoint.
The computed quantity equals 0.1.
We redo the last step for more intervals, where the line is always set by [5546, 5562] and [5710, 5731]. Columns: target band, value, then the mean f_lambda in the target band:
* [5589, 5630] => 2.1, 33.3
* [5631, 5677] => 1.6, 34.1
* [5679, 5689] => 0.3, 34.5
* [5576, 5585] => 0.1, 34.5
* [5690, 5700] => 0.3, 34.5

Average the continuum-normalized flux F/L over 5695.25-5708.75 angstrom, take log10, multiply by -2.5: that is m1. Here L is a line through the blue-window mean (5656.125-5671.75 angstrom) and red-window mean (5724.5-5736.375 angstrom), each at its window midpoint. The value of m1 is 0.071 mag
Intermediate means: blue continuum 34.7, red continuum 36.6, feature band 33.5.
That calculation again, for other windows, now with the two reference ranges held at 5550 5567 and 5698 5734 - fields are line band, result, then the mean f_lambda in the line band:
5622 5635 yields 0.05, 33.3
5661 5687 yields 0.01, 34.5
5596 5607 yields 0.04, 33.4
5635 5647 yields 0.03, 33.7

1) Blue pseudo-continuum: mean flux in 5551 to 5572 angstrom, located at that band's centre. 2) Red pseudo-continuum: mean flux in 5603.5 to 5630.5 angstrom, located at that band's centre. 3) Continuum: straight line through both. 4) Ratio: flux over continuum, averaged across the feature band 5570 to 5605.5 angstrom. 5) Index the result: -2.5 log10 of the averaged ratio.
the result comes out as 0.02 mag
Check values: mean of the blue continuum 34.4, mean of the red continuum 33.7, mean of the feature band 33.4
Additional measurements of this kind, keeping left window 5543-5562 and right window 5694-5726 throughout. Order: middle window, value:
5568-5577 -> 0.038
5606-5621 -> 0.041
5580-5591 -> 0.038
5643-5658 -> 0.012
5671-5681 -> 0.016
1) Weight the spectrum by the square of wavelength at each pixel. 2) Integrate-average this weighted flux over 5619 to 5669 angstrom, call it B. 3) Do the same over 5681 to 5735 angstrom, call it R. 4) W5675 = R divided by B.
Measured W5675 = 1.05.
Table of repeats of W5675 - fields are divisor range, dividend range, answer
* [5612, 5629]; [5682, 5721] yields 1.06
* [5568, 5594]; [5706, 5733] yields 1.11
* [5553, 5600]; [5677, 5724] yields 1.07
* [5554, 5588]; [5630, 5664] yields 1.01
